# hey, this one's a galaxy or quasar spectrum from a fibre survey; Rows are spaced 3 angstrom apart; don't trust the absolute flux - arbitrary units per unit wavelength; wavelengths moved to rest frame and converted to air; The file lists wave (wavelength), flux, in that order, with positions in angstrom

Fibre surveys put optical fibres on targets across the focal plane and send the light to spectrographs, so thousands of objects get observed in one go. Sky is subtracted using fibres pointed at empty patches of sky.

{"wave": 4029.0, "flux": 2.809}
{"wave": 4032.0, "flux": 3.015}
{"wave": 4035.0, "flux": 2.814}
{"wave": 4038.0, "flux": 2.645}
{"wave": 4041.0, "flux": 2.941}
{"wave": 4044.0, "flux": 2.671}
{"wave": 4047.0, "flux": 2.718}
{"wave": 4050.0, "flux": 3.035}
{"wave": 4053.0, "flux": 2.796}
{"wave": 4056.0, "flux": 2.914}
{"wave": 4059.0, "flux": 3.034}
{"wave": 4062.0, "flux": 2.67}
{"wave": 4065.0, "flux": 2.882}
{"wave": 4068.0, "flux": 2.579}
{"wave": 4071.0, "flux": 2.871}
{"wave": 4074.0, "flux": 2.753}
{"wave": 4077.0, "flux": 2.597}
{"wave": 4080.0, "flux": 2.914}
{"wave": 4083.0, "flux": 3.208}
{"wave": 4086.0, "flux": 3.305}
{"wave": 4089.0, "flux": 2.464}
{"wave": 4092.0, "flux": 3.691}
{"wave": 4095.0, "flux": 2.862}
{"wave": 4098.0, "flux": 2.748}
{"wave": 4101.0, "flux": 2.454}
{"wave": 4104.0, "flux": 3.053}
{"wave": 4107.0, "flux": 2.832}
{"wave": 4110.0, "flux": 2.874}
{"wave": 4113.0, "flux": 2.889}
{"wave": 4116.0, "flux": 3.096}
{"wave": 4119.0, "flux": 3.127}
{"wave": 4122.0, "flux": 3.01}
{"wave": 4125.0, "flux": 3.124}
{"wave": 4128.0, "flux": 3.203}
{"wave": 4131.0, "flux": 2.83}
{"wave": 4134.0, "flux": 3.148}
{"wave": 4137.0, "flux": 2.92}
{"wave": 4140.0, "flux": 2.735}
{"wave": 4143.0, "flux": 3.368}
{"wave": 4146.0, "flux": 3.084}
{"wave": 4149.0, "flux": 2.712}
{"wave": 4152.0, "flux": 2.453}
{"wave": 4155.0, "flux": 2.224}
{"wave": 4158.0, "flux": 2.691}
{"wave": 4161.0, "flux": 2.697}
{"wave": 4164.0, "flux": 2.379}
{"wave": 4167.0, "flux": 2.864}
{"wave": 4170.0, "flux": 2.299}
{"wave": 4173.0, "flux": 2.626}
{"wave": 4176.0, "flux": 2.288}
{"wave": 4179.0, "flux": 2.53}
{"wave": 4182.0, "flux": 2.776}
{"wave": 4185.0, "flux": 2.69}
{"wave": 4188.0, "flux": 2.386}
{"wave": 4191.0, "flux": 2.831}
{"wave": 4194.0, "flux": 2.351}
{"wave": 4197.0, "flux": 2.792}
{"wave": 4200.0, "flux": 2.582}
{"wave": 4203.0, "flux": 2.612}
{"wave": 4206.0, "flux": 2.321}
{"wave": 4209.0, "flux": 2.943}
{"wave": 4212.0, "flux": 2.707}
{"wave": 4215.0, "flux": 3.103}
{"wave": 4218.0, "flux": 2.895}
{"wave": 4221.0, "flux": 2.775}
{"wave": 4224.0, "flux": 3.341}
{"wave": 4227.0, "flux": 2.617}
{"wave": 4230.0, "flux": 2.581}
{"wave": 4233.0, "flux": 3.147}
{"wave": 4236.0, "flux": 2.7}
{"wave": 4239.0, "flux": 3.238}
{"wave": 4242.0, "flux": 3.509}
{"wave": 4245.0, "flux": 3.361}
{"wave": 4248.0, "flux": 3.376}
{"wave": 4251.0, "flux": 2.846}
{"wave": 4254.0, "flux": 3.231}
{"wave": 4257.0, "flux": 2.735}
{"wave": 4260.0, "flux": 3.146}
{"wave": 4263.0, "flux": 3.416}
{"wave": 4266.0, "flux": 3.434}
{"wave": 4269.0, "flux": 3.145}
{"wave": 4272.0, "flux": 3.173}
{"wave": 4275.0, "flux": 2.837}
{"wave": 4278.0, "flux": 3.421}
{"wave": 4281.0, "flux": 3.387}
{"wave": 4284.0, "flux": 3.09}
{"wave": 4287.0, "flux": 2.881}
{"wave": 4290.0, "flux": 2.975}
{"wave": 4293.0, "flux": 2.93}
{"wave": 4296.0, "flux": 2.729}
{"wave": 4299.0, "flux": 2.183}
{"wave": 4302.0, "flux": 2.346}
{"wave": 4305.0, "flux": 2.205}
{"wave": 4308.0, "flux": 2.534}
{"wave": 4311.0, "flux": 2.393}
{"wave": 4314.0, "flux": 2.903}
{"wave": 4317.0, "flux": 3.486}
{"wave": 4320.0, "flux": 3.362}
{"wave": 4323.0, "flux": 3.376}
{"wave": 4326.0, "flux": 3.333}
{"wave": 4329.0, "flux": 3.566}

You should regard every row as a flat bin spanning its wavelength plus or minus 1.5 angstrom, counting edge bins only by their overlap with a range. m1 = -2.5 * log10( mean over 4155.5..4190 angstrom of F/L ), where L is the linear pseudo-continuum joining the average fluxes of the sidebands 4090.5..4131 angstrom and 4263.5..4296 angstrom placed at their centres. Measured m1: 0.19 mag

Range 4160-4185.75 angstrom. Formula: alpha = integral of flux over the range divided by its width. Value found 2.57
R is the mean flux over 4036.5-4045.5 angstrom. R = 2.75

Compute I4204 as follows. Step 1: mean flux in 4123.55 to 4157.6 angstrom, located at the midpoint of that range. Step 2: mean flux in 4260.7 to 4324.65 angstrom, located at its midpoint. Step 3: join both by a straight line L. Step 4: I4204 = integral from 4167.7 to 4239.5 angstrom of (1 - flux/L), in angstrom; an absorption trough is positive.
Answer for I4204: 5.2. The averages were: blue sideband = 2.88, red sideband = 2.97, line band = 2.71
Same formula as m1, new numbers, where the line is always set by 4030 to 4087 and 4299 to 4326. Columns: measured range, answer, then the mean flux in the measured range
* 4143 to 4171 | 0.08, 2.65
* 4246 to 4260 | -0.09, 3.07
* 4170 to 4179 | 0.16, 2.44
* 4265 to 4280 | -0.14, 3.2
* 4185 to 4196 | 0.11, 2.56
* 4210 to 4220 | -0.02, 2.9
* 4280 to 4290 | -0.10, 3.08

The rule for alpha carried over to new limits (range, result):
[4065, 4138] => 2.94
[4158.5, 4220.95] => 2.64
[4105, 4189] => 2.78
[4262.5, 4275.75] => 3.21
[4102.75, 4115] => 2.92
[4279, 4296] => 3.03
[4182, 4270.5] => 2.92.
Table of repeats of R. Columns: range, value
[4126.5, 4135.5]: 3.06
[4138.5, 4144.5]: 3.05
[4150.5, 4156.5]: 2.34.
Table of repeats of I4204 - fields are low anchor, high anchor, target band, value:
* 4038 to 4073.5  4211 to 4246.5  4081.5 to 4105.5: -1.0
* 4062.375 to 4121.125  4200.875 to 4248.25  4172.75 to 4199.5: 3.1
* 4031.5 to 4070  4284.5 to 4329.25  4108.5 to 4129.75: -1.6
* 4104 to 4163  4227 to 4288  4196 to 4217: 2.1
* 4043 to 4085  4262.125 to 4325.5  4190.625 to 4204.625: 1.4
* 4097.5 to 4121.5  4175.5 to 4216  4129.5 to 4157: -0.3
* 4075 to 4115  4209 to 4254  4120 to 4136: -0.7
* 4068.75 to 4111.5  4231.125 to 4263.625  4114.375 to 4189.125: 5.4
